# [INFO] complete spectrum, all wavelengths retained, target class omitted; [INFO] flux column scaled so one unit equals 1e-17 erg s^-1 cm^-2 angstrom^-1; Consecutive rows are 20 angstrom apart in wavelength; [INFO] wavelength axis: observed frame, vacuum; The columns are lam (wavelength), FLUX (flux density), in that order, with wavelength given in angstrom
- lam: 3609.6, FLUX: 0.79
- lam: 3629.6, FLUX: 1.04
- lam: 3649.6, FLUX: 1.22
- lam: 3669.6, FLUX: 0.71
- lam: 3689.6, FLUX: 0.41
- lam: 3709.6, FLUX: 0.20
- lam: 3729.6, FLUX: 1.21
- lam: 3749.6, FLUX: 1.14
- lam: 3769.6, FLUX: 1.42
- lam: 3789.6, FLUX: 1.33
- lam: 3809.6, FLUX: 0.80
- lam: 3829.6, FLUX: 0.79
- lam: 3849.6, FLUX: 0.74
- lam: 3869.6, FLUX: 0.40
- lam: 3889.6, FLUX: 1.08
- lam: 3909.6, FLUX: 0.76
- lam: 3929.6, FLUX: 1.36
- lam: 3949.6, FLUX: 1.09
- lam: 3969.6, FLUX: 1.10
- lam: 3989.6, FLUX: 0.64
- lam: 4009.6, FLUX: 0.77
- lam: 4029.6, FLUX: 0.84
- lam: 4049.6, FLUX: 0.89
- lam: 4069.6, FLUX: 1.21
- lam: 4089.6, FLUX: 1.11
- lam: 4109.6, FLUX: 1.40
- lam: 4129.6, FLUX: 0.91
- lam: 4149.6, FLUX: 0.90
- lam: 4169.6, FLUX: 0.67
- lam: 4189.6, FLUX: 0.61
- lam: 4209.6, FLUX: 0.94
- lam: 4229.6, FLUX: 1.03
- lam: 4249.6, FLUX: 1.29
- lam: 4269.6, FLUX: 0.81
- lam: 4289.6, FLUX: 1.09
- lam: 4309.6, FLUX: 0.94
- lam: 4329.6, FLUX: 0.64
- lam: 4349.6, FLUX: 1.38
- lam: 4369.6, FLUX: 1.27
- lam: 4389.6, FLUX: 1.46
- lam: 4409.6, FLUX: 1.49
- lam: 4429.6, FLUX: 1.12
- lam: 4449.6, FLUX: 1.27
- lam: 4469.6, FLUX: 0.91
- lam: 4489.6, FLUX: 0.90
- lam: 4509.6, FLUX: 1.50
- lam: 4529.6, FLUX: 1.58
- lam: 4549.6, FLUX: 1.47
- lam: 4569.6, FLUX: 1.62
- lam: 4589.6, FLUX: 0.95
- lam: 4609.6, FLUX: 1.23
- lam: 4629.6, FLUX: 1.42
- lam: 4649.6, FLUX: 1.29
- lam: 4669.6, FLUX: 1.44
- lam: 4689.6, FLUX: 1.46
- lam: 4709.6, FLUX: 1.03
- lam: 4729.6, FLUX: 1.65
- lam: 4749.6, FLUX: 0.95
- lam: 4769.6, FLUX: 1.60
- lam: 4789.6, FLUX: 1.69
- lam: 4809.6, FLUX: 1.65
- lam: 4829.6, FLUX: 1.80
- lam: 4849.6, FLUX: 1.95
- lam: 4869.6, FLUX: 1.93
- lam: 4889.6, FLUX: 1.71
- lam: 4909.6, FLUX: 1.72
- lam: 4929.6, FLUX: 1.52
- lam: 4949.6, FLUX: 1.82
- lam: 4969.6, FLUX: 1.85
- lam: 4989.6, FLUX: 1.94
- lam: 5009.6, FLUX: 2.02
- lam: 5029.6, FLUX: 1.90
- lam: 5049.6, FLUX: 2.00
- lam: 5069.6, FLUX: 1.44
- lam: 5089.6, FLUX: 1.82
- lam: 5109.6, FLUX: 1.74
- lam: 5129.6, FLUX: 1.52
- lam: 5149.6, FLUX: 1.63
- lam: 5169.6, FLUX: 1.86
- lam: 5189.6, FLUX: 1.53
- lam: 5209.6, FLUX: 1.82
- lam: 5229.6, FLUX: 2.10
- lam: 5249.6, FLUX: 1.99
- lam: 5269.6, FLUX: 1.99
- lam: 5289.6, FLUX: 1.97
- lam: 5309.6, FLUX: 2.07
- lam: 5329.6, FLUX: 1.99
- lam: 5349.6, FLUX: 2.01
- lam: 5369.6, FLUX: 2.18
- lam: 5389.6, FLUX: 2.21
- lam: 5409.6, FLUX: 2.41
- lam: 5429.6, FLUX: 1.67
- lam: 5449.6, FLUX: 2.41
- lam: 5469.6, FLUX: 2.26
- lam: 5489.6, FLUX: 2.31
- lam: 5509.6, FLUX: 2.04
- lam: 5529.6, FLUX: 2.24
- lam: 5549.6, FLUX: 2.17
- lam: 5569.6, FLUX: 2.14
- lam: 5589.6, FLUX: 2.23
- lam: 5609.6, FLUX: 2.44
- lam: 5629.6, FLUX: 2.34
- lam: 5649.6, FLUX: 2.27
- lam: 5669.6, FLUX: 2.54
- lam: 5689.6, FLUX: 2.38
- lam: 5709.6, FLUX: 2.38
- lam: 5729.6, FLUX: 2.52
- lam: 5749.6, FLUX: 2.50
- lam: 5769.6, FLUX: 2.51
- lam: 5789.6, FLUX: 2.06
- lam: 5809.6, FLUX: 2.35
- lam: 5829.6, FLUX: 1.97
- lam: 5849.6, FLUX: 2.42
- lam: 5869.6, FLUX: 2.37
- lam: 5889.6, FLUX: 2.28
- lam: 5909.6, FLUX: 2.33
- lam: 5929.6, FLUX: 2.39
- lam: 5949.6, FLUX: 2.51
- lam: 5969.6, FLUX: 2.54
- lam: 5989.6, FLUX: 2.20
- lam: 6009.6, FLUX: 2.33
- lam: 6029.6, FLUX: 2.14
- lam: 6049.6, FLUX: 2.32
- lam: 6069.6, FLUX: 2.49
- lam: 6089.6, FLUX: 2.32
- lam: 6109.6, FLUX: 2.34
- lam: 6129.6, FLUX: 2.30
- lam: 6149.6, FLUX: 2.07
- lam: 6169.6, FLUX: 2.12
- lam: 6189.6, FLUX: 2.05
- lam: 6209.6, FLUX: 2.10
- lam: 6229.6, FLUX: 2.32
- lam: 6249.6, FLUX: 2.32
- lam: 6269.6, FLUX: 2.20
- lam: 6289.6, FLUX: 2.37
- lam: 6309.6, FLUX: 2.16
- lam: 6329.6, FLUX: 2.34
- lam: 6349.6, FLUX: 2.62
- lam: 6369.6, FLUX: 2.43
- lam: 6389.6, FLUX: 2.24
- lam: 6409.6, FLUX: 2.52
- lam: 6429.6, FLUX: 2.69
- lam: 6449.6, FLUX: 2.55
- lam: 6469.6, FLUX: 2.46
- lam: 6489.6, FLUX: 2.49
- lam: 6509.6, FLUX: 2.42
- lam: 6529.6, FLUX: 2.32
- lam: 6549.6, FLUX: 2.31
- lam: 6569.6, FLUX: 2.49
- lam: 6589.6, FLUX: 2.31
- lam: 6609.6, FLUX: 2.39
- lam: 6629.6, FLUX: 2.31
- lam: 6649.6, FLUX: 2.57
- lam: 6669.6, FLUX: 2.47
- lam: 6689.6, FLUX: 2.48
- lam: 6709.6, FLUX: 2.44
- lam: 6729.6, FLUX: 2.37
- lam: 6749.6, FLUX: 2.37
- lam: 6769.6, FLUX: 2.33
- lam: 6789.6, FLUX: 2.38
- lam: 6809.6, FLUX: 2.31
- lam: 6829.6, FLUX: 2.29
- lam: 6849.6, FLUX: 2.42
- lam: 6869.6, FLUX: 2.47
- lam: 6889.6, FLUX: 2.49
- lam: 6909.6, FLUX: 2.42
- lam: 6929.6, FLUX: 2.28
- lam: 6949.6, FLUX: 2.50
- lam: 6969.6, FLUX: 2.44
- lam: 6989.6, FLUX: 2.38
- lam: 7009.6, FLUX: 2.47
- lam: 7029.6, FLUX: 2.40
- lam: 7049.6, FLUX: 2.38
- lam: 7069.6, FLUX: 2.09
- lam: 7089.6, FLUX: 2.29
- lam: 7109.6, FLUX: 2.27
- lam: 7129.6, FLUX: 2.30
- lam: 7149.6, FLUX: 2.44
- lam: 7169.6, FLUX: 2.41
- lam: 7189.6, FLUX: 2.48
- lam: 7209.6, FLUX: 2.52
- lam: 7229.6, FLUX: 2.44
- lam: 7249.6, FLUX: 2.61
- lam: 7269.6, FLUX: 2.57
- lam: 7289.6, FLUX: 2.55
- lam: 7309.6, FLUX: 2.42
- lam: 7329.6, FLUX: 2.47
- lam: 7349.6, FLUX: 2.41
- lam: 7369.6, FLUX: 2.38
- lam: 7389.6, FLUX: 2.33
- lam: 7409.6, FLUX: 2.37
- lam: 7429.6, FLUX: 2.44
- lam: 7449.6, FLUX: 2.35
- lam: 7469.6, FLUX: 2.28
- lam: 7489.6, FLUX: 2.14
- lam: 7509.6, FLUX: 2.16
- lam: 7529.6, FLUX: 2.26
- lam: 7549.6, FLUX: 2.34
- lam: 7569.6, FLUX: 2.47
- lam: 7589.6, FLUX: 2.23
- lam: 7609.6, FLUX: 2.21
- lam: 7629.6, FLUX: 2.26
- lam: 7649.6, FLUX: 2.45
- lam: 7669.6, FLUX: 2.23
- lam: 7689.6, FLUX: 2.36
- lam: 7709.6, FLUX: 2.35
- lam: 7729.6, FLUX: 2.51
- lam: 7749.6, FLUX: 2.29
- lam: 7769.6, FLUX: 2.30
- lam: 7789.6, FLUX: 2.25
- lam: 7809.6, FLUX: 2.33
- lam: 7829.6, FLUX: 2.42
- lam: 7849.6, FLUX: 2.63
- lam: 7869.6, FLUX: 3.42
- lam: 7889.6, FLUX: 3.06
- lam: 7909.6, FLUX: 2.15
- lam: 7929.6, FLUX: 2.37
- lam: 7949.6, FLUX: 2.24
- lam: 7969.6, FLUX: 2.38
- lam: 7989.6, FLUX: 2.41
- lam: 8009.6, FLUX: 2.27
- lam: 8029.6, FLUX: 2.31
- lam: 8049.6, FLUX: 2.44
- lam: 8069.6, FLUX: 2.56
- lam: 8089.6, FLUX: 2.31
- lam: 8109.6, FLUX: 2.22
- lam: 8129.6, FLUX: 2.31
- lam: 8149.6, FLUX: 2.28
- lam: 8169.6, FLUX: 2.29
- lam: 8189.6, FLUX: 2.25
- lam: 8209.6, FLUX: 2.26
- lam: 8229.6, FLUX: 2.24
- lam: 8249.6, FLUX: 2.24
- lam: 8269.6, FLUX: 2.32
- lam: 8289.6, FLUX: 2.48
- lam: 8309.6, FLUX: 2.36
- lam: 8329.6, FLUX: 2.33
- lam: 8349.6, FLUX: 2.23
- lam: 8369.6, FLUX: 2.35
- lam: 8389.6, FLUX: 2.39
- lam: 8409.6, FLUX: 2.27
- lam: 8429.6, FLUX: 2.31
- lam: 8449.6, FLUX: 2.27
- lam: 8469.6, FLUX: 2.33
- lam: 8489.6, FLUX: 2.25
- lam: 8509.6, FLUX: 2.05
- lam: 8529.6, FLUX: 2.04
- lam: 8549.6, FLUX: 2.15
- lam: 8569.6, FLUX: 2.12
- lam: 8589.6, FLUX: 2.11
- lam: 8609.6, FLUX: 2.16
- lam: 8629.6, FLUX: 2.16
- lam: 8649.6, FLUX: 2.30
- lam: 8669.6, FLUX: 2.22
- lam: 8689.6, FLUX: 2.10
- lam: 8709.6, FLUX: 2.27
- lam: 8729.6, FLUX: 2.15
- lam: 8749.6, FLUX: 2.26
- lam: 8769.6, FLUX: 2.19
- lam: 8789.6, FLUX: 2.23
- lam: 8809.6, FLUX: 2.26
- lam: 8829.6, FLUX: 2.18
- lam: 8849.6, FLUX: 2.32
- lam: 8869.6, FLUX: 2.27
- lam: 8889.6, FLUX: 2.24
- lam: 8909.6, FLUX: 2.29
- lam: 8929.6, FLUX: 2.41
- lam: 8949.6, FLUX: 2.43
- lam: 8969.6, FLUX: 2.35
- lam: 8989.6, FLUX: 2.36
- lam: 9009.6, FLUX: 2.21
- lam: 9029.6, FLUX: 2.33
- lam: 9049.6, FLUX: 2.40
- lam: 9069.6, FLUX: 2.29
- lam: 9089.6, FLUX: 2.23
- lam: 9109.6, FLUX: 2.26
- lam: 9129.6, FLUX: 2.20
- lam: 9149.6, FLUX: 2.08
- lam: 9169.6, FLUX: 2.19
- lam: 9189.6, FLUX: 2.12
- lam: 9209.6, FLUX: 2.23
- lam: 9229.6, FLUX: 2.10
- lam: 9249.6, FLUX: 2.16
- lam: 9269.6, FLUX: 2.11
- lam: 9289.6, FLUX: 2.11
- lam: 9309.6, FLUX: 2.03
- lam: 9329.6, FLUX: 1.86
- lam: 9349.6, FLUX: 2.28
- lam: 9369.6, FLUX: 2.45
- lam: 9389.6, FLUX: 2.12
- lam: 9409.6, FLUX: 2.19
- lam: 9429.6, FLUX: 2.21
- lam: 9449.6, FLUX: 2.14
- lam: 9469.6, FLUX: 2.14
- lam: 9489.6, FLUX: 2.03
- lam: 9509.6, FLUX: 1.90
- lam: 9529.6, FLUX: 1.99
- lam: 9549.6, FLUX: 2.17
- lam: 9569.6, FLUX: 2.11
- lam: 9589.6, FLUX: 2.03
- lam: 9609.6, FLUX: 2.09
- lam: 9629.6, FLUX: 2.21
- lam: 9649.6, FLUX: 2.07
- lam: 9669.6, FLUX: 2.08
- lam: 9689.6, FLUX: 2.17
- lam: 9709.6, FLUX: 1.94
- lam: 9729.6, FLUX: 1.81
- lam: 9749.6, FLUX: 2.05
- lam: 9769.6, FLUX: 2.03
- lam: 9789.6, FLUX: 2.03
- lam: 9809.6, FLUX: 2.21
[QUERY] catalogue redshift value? 0.198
